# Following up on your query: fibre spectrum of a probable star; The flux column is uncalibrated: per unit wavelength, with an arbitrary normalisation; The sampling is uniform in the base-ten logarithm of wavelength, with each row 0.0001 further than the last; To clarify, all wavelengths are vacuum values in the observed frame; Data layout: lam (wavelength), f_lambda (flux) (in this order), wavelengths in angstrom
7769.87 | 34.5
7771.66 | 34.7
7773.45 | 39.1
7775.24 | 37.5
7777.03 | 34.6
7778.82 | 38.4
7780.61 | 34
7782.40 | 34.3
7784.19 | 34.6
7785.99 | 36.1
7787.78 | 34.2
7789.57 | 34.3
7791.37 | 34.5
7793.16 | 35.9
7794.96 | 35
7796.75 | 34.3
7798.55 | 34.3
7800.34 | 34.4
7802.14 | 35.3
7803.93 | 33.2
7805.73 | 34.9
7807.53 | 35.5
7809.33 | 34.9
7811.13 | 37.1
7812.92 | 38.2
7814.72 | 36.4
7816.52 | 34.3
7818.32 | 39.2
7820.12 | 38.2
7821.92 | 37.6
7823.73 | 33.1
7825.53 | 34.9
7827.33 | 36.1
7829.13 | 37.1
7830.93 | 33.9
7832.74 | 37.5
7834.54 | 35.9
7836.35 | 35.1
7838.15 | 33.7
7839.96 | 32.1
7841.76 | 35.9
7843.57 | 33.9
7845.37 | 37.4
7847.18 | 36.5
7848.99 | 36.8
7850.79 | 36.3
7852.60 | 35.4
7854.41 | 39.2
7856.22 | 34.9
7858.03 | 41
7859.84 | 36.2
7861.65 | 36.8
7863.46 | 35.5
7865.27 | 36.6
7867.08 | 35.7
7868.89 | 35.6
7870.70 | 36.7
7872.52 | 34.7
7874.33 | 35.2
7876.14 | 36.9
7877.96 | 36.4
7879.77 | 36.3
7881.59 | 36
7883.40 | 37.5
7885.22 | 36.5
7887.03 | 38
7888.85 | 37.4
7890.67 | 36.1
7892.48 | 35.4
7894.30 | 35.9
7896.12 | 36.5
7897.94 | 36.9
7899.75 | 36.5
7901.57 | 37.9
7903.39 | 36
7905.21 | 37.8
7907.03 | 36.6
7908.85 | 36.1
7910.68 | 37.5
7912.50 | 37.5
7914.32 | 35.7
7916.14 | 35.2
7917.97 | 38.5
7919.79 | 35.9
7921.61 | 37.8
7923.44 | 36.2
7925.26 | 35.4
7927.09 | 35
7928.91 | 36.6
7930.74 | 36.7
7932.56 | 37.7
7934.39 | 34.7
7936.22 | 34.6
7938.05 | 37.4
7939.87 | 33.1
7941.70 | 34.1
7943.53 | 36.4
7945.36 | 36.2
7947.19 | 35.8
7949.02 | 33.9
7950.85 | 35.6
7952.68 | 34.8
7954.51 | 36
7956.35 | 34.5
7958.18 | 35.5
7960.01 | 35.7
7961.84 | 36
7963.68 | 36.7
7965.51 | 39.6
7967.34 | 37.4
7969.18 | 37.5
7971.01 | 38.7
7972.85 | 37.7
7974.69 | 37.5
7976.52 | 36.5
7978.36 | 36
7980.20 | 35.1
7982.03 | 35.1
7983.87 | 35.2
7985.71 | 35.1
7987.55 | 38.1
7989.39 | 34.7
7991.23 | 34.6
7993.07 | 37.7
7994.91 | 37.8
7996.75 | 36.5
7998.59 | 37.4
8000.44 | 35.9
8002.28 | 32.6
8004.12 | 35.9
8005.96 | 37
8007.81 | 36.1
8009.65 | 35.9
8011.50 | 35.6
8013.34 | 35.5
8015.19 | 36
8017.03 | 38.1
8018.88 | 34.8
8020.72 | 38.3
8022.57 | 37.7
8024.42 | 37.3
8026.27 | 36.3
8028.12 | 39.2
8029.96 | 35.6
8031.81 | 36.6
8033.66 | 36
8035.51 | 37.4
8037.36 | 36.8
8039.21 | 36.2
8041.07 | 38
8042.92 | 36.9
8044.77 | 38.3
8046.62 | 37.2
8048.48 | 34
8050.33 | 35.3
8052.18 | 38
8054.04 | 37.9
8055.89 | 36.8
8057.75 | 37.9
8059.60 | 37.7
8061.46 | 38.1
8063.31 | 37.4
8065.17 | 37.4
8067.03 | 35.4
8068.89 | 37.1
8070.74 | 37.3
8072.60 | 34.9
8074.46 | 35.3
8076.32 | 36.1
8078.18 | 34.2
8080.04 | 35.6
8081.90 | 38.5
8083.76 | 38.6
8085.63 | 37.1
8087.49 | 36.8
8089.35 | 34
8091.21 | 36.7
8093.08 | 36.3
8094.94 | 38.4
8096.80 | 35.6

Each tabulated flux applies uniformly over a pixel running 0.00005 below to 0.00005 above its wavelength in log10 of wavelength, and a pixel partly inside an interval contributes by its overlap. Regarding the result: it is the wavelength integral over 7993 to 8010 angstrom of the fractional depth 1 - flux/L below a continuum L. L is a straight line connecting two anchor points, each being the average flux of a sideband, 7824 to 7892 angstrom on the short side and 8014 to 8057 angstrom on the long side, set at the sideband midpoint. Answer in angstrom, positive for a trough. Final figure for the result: 0.24 angstrom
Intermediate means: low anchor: 36.1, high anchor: 36.9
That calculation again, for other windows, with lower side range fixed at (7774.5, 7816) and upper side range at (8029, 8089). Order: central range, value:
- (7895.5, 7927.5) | -0.6 angstrom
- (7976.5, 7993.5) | 0.3 angstrom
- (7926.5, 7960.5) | 0.6 angstrom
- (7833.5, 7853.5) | 0.1 angstrom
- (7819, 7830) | -0.2 angstrom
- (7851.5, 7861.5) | -0.5 angstrom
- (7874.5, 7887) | -0.3 angstrom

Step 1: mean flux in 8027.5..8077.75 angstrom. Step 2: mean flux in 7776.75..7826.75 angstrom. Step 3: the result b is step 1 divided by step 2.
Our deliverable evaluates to 1.04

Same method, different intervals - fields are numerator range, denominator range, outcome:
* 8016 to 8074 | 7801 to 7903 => 1.02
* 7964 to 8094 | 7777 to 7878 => 1.02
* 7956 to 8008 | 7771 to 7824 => 1.02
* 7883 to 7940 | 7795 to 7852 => 1.02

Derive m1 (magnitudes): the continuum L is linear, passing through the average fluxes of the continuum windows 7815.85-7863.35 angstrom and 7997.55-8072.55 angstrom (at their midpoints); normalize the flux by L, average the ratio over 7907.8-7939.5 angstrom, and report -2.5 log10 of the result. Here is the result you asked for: 0.00 mag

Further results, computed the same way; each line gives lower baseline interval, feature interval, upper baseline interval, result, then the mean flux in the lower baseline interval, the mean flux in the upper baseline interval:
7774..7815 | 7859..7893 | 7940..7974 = -0.02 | 35.3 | 36.2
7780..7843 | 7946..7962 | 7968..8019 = 0.02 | 35.3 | 36.3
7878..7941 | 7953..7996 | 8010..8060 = 0.01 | 36.4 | 36.8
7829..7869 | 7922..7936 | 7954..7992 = 0.01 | 36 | 36.3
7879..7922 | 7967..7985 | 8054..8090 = 0.00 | 36.7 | 36.7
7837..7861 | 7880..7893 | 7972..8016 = -0.02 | 36.1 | 36.1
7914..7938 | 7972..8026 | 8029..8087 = 0.01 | 36.2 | 36.8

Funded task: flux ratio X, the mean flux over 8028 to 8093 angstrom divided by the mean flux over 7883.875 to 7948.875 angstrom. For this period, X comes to 1.01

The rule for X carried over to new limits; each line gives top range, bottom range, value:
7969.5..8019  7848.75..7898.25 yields 0.99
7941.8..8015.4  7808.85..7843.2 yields 1.01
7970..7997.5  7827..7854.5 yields 1.02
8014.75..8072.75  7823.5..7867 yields 1.03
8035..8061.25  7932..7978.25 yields 1.03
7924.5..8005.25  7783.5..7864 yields 1.01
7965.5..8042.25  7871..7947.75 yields 1.01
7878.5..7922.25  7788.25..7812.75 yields 1.05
